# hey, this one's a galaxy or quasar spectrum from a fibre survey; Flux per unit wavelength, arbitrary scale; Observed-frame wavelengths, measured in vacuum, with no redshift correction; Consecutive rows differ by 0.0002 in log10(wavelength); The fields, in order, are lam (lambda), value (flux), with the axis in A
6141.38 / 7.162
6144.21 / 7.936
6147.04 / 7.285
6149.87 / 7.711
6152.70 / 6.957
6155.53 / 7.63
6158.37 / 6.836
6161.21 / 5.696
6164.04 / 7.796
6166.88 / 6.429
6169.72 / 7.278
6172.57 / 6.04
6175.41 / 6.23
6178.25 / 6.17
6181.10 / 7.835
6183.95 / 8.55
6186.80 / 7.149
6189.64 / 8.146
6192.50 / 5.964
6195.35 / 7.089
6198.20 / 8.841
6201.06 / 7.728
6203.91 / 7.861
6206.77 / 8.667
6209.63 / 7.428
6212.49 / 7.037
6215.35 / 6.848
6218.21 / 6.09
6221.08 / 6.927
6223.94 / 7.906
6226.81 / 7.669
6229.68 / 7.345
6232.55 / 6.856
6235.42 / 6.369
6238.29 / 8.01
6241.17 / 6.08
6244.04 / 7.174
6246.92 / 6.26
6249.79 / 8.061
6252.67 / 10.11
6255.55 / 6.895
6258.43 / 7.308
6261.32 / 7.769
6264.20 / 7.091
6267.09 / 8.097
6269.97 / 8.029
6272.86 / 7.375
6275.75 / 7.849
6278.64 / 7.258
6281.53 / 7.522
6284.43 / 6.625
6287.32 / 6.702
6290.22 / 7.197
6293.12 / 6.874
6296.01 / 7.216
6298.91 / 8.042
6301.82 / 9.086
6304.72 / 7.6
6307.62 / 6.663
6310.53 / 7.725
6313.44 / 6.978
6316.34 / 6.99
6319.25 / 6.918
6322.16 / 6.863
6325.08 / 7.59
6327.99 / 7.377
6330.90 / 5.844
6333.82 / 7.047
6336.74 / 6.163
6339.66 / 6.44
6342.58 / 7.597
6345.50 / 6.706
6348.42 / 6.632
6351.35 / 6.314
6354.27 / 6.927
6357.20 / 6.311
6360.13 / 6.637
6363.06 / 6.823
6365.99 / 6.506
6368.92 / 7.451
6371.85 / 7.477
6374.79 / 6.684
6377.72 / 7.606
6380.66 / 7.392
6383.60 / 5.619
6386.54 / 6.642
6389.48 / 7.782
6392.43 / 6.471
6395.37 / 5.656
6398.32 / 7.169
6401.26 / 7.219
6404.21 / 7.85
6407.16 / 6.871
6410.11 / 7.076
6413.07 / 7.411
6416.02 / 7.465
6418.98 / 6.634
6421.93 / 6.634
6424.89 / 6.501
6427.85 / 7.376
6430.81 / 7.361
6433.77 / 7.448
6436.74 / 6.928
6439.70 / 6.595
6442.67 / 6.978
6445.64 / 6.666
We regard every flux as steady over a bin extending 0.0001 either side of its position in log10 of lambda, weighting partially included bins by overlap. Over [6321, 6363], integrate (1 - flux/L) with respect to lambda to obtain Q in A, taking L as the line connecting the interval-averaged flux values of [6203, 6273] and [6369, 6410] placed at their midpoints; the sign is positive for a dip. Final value 2.2 A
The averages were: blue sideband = 7.41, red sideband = 6.98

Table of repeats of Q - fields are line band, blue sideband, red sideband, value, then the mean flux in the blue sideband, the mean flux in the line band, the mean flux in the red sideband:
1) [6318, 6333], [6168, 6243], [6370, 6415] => 0.3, 7.23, 6.92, 7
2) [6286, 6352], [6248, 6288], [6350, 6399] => 1.4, 7.63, 7.08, 6.79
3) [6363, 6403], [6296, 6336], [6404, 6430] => 1.3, 7.26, 6.9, 7.06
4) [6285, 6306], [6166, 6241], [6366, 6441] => -1.1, 7.23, 7.49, 7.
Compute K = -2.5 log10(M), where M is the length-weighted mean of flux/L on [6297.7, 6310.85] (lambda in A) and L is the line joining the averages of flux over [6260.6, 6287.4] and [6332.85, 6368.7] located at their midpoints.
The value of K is -0.10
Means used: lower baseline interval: 7.46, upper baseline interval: 6.7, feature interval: 7.82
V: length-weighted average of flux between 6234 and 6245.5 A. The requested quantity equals 6.91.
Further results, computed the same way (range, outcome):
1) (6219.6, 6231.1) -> 7.45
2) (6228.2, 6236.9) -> 6.87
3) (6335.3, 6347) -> 6.73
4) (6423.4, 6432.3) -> 7.08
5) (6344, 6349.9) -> 6.67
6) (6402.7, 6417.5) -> 7.33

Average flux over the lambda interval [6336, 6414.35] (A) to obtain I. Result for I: 6.87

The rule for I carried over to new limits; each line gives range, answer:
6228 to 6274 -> 7.43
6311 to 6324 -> 7.01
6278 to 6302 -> 7.3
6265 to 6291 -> 7.4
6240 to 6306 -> 7.49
